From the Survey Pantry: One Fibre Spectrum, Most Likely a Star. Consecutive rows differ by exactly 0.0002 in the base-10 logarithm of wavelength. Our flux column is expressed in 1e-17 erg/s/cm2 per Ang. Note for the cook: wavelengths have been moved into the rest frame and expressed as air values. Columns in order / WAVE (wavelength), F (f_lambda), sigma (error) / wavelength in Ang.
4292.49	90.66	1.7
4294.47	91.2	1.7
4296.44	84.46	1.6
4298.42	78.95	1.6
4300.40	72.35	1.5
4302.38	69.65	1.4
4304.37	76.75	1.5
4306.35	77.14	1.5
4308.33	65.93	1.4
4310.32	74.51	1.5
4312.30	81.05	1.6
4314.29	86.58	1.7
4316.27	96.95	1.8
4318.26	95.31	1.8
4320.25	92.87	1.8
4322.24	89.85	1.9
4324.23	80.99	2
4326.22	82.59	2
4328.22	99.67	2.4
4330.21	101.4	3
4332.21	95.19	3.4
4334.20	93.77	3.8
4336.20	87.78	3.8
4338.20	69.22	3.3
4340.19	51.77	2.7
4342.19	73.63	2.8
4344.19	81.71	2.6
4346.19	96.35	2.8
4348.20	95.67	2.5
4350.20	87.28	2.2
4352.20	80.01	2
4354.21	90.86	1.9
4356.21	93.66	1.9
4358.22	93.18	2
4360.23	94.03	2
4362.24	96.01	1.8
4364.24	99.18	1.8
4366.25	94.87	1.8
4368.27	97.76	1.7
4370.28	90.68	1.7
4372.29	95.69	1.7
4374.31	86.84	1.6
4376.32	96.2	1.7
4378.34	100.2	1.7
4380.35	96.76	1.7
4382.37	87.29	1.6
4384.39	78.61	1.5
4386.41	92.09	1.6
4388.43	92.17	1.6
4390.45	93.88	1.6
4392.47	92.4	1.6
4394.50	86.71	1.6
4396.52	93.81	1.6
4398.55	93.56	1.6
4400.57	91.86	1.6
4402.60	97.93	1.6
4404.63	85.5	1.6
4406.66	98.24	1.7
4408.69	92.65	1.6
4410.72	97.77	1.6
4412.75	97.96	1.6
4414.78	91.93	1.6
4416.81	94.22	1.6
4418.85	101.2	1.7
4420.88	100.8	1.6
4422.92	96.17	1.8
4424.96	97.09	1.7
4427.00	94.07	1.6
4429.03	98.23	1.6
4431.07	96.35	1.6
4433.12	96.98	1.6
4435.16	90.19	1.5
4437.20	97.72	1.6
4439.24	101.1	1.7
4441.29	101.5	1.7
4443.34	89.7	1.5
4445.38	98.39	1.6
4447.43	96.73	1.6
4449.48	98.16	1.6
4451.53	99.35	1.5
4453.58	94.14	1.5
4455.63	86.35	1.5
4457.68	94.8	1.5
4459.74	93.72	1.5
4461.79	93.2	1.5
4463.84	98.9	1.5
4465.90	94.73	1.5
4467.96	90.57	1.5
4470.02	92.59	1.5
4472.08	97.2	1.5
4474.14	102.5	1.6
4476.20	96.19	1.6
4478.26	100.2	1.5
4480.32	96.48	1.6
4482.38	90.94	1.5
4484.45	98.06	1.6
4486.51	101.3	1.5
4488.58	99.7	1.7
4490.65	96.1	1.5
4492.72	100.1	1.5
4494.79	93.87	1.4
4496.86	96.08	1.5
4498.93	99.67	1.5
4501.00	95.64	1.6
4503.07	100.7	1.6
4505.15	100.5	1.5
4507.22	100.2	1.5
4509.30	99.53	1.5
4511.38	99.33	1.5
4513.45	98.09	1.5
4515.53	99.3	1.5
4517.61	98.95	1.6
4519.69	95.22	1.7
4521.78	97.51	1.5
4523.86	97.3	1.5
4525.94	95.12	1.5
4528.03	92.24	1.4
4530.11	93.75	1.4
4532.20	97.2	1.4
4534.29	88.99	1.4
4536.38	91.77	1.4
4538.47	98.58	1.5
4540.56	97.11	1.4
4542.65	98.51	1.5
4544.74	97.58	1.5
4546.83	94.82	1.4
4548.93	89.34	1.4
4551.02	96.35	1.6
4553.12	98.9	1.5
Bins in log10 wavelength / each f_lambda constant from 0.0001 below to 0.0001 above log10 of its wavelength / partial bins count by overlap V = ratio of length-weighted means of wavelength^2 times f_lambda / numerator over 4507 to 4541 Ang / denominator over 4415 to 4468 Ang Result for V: 1.0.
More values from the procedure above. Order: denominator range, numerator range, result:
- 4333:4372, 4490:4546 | 1.19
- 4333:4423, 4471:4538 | 1.13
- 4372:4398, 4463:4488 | 1.10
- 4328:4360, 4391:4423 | 1.12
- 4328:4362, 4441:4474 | 1.15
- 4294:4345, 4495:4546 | 1.28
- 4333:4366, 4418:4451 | 1.16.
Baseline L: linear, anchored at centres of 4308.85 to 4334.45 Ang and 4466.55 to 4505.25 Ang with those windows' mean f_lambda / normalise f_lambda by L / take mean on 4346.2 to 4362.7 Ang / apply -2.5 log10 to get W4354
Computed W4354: 0.00 mag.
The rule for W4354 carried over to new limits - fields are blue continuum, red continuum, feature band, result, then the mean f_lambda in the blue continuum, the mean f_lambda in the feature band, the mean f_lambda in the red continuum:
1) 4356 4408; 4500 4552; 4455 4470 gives 0.019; 93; 93.3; 96.5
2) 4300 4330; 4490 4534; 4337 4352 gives 0.080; 83.5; 79.6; 97.3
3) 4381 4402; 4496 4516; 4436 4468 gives -0.008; 90.5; 95.7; 99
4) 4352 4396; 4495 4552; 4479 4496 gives -0.017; 92.5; 97.1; 96.6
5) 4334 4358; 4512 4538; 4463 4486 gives -0.048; 83.5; 96.3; 95.6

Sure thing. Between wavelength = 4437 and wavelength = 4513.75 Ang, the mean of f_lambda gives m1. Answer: 96.9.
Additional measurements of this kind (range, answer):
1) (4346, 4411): 92.6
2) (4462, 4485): 96.1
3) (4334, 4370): 87.5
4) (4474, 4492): 97.8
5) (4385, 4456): 95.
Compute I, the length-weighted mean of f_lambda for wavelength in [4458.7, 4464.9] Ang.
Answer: 95.3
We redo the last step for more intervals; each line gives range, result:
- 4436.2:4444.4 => 97.5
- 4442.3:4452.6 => 96.5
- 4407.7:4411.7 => 95.2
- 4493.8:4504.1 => 97.3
